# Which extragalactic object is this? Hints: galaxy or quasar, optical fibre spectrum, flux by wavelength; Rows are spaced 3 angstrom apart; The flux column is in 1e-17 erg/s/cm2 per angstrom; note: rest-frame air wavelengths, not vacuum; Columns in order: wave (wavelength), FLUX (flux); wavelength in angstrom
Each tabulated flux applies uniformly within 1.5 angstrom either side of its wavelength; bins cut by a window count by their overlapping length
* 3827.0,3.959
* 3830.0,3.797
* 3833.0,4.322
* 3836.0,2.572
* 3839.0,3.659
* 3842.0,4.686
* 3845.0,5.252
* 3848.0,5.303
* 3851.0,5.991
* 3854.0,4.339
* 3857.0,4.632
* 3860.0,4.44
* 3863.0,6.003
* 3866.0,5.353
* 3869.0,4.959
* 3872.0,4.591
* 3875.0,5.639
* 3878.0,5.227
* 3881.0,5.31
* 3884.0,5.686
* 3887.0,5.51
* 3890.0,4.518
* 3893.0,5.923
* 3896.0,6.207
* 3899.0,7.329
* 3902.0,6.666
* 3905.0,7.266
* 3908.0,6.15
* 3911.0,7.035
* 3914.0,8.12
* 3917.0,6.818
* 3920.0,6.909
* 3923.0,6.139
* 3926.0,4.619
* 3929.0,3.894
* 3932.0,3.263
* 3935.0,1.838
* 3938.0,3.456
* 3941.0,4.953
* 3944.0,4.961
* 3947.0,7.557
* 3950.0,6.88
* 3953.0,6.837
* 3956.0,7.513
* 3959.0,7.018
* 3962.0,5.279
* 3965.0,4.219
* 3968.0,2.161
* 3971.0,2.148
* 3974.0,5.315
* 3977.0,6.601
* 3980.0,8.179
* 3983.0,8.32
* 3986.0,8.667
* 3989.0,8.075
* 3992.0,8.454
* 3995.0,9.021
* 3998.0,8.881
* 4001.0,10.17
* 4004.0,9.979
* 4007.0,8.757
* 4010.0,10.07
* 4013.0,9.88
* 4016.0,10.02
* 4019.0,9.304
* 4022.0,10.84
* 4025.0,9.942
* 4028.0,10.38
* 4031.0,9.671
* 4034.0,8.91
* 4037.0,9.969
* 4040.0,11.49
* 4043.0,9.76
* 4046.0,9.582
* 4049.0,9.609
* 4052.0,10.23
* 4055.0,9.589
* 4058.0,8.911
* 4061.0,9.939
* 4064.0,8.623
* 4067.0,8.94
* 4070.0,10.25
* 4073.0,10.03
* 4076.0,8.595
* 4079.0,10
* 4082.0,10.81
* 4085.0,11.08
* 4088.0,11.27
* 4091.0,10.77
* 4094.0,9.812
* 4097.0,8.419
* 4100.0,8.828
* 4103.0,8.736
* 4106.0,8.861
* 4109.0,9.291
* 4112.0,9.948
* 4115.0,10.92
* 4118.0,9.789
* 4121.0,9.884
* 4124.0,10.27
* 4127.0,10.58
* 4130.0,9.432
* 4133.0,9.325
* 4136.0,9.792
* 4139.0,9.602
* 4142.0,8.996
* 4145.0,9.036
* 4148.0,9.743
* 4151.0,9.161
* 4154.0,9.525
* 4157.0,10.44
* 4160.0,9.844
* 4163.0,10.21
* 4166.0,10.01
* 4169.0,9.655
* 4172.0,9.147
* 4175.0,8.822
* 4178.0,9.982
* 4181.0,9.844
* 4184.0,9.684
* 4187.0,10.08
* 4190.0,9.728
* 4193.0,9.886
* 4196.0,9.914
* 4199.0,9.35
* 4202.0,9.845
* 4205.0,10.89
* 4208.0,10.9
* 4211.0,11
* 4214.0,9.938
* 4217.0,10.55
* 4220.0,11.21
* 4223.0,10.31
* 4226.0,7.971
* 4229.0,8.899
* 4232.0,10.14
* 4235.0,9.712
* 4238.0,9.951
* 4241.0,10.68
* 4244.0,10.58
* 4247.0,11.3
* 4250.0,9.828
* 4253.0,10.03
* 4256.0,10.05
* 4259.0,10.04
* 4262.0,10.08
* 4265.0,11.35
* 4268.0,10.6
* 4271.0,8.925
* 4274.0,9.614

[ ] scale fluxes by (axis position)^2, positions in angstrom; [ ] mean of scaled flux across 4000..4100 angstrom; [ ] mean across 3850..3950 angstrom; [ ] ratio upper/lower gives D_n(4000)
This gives 1.93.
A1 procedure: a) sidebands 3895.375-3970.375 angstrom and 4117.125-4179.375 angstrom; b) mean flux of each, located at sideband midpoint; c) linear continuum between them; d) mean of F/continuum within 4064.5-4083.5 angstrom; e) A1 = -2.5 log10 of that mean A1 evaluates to -0.17 mag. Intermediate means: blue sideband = 5.68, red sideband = 9.68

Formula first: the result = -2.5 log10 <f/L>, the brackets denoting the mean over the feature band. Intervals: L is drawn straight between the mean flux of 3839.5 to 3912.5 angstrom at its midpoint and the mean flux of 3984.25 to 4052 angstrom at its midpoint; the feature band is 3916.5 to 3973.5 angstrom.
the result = 0.426 mag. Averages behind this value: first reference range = 5.56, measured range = 5.05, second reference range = 9.62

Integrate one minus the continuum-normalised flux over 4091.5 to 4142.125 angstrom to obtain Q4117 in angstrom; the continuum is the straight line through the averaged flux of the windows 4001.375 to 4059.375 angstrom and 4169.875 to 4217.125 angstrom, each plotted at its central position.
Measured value 1.6 angstrom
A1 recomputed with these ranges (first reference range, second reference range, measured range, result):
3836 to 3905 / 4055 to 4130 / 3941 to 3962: 0.06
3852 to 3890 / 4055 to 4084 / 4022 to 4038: -0.14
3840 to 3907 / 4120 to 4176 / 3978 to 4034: -0.24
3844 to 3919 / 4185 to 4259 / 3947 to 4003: 0.01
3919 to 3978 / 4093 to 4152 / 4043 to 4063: -0.24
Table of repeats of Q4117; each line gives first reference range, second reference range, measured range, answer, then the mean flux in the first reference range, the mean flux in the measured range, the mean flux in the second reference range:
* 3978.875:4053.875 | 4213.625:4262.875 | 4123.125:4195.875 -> 1.4 angstrom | 9.53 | 9.7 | 10.1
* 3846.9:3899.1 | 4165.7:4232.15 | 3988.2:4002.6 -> -3.9 angstrom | 5.34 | 8.97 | 9.9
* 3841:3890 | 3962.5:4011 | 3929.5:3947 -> 6.7 angstrom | 5.17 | 4.04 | 7.37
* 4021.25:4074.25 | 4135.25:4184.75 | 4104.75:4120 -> -0.1 angstrom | 9.8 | 9.78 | 9.61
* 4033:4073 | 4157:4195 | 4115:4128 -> -0.6 angstrom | 9.7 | 10.2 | 9.77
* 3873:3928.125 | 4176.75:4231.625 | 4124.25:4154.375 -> -1.2 angstrom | 6.13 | 9.55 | 10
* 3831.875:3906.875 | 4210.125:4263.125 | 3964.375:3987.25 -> 3.3 angstrom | 5.26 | 5.73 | 10.1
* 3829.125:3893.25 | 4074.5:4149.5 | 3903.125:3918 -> -3.1 angstrom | 4.89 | 7.08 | 9.75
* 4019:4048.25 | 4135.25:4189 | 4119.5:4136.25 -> -0.3 angstrom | 10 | 9.89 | 9.64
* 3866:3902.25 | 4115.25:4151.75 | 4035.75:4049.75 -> -3.3 angstrom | 5.58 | 10.1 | 9.69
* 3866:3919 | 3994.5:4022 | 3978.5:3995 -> 1.1 angstrom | 6.04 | 8.4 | 9.65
